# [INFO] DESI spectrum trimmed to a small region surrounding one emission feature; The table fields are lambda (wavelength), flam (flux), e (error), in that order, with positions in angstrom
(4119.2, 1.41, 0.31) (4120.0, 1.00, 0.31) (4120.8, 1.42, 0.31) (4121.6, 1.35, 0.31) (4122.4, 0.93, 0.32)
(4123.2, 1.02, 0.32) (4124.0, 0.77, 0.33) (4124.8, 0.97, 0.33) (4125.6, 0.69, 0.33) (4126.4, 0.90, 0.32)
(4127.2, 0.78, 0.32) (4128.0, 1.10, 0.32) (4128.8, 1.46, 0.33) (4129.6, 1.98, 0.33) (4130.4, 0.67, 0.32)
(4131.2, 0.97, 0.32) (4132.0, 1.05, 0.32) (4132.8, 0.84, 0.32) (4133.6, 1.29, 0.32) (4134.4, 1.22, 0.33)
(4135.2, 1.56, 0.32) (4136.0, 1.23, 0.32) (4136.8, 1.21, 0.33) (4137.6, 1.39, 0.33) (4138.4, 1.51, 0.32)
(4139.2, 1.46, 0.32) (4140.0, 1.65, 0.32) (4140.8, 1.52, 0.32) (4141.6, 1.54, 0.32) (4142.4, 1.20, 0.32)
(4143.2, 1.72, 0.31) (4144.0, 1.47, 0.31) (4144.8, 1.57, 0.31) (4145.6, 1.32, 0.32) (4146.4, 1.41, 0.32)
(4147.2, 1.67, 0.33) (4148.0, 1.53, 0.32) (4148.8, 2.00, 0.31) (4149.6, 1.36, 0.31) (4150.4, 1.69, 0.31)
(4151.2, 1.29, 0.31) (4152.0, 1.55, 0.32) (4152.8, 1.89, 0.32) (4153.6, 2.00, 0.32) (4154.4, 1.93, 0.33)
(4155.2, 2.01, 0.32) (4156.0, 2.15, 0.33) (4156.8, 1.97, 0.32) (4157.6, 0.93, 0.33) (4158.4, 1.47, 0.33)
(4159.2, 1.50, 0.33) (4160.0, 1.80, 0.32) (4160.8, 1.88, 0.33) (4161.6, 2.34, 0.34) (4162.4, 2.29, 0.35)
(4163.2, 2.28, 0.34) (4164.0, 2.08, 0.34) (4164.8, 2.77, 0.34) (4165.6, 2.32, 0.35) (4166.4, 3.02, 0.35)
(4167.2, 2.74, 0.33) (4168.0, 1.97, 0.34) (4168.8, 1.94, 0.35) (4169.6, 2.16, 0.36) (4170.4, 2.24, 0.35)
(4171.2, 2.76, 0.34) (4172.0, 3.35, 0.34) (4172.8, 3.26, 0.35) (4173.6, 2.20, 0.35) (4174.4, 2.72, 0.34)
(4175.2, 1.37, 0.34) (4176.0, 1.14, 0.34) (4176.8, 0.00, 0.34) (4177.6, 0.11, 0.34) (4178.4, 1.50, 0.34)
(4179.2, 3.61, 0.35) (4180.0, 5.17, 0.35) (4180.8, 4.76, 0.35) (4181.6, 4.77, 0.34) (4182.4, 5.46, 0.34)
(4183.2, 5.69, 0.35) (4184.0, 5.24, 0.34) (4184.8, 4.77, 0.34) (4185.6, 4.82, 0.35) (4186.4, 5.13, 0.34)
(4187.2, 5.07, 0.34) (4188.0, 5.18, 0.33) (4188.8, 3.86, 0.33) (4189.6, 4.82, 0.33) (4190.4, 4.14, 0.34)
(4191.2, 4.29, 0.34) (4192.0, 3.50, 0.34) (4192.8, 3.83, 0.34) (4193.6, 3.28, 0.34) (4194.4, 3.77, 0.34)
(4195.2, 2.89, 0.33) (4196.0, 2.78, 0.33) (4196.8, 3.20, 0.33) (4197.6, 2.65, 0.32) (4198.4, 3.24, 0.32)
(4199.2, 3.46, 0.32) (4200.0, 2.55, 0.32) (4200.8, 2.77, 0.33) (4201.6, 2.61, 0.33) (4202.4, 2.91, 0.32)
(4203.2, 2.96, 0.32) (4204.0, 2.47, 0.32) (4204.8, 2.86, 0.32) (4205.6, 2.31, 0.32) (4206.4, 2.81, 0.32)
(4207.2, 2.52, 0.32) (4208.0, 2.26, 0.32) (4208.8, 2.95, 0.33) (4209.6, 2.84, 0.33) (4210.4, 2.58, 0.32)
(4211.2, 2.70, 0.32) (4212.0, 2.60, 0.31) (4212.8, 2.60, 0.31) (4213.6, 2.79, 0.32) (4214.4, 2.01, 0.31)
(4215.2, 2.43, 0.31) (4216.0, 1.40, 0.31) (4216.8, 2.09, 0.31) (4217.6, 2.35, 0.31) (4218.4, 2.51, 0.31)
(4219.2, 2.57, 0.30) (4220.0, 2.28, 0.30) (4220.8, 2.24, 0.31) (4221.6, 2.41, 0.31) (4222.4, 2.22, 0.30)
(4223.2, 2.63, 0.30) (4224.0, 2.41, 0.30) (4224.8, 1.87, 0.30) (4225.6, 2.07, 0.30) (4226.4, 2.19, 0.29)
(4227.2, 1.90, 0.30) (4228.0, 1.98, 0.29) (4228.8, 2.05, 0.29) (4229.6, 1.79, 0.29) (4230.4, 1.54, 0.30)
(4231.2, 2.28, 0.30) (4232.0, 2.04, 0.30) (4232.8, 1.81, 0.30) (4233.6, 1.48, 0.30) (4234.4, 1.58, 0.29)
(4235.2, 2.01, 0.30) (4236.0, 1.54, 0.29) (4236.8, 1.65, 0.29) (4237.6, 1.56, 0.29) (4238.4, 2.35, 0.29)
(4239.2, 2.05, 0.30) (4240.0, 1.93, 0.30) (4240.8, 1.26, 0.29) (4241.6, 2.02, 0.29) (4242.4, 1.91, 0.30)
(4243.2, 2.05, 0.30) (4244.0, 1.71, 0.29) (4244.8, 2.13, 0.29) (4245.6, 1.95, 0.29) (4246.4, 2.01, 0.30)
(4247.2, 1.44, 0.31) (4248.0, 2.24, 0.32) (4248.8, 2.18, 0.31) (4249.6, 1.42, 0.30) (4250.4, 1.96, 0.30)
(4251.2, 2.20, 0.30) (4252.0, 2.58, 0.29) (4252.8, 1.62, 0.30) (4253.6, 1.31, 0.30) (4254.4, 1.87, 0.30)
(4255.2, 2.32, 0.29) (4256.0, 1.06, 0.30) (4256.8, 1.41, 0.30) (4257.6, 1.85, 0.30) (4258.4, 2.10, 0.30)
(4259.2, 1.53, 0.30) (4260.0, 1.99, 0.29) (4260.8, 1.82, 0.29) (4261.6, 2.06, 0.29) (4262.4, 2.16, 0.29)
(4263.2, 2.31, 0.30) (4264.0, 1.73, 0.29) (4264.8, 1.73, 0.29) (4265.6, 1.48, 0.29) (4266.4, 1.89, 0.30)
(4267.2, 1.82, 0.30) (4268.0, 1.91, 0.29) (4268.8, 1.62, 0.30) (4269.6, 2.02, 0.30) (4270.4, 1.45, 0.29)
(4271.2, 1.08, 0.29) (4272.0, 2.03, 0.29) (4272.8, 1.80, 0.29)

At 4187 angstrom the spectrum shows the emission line Lyman alpha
